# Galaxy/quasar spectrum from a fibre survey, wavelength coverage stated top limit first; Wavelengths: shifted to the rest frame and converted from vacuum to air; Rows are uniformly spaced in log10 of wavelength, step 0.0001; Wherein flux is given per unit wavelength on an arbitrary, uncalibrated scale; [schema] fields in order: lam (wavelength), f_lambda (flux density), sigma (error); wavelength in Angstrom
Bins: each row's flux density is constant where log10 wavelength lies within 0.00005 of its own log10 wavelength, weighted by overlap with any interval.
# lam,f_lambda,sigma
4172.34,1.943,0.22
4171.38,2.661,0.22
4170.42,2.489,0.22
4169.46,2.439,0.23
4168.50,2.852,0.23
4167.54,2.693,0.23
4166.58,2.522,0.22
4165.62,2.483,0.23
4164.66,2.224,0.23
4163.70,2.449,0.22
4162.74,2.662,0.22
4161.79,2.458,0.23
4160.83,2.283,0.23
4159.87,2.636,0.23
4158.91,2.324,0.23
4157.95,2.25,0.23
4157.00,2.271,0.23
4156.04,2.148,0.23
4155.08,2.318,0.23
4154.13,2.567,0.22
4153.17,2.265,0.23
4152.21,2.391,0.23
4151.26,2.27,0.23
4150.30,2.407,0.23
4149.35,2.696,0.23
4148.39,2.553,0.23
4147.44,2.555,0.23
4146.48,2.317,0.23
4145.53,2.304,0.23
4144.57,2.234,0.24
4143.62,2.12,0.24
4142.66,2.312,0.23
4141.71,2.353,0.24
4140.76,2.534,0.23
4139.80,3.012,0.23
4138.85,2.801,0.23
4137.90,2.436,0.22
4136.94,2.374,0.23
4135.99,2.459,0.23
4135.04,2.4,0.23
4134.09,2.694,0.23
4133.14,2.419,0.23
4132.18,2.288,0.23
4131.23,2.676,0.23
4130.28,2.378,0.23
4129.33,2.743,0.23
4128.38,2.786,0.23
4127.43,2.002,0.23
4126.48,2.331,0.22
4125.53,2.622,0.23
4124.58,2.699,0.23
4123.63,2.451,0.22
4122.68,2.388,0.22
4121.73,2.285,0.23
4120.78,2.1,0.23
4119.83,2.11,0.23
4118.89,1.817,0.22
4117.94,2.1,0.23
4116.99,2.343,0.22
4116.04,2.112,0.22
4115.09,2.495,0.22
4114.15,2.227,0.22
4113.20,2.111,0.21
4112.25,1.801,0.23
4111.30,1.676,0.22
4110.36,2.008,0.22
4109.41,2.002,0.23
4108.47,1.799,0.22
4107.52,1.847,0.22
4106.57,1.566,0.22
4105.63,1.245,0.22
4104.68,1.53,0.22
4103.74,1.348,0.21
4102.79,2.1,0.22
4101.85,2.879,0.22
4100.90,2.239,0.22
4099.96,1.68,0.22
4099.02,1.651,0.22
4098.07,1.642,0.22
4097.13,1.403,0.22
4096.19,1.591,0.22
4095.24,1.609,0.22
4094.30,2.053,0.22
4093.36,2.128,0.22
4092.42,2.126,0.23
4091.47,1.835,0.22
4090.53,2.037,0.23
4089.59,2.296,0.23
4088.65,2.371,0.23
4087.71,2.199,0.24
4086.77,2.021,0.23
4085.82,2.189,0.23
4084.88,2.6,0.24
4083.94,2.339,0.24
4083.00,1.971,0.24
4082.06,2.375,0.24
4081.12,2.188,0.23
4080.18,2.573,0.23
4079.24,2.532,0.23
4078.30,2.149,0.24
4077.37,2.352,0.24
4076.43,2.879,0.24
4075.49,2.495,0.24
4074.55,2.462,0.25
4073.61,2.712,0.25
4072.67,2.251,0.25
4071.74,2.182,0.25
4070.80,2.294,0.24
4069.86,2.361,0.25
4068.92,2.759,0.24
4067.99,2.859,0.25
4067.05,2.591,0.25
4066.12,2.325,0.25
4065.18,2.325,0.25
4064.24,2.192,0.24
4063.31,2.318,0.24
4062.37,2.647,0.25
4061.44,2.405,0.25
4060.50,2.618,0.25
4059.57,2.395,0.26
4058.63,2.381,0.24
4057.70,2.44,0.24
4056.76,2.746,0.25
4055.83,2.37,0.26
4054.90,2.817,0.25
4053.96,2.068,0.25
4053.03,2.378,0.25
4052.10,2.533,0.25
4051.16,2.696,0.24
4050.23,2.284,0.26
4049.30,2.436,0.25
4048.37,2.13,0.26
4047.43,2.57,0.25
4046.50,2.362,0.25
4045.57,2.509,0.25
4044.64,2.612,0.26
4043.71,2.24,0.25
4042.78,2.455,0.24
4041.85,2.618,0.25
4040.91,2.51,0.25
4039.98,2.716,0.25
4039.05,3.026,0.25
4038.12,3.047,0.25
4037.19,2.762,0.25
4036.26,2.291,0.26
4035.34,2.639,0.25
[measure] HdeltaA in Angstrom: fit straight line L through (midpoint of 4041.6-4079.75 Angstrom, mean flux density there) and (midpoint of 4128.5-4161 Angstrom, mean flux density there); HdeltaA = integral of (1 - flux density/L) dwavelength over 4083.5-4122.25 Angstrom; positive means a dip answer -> 7.3 Angstrom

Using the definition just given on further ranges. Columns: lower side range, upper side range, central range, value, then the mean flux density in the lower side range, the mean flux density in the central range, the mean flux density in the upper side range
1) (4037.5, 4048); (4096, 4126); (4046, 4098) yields 0.46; 2.6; 2.33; 2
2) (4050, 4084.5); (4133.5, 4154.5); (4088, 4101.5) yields 2.92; 2.44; 1.92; 2.46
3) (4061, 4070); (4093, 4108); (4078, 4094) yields -1.23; 2.48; 2.23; 1.78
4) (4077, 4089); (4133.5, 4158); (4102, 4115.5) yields 2.81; 2.3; 1.86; 2.43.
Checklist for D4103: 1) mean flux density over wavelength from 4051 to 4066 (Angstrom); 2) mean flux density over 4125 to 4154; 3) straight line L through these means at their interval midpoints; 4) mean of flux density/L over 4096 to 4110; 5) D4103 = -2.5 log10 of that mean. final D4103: 0.35 mag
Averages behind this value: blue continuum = 2.45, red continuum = 2.46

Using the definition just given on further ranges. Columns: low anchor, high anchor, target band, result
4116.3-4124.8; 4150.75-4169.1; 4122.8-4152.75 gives -0.069 mag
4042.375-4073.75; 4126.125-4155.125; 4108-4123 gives 0.177 mag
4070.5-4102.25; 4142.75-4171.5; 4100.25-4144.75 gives 0.034 mag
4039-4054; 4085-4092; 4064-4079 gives -0.078 mag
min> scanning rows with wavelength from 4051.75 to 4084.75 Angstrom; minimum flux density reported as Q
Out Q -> 1.971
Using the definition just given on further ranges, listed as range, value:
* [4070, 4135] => 1.245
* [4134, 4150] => 2.12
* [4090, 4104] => 1.348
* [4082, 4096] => 1.609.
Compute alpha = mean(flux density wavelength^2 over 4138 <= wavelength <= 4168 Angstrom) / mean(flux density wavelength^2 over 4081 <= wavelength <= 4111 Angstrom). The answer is 1.3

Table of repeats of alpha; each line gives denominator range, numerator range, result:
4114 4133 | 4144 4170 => 1.05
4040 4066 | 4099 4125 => 0.85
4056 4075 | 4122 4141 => 1.06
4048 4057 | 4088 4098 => 0.81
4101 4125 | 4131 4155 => 1.22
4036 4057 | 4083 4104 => 0.82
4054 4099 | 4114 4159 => 1.07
